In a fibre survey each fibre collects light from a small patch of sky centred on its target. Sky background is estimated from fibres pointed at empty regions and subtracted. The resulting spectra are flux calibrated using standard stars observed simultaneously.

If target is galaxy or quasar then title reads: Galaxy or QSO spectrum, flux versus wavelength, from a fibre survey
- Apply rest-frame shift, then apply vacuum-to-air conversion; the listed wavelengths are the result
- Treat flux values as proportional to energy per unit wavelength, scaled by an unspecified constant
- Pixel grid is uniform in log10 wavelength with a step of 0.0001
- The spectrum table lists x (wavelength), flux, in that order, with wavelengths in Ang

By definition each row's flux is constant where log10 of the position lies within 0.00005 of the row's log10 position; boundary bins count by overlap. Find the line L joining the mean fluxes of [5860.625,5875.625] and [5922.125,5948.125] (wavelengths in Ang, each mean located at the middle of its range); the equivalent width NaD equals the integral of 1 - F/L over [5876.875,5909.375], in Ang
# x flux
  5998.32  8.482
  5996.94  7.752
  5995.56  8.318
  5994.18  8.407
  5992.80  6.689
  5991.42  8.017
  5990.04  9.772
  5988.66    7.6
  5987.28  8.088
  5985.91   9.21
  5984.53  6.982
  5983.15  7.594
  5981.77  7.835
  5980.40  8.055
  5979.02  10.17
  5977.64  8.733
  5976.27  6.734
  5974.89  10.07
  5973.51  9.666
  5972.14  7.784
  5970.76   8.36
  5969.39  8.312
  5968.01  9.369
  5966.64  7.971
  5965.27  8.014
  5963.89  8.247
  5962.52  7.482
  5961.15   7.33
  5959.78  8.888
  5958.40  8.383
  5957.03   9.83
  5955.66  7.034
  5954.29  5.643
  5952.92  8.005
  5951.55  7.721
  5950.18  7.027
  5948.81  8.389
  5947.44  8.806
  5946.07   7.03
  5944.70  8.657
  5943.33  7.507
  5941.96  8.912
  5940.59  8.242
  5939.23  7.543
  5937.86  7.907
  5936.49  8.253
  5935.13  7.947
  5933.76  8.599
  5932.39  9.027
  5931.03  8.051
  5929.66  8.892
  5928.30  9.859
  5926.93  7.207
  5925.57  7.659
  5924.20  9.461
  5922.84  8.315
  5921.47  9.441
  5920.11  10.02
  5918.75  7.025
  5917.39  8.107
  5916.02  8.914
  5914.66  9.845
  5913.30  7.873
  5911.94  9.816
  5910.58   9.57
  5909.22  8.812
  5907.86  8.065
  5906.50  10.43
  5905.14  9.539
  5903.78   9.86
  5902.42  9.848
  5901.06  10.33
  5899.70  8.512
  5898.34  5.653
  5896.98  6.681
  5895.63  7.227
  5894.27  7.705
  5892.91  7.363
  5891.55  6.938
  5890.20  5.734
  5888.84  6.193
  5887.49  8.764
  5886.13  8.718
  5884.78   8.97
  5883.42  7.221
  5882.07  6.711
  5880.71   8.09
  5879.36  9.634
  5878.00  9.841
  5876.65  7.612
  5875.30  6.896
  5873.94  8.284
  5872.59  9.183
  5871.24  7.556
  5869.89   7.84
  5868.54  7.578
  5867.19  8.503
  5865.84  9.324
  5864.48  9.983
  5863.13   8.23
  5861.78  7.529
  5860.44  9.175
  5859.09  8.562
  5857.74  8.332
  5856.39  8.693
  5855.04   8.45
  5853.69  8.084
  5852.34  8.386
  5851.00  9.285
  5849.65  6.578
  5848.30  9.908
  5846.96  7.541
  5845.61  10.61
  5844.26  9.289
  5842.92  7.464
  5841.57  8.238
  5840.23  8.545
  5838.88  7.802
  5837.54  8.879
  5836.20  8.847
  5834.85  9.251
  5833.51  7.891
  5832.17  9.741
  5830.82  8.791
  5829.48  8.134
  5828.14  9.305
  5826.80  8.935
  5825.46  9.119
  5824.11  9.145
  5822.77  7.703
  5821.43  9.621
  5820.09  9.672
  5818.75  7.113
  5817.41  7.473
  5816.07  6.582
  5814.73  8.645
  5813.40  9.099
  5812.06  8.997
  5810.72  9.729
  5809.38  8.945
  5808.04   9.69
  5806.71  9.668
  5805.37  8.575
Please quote 0.53 Ang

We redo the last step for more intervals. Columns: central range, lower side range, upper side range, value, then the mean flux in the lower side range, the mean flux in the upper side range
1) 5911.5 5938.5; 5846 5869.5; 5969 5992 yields -0.5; 8.5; 8.41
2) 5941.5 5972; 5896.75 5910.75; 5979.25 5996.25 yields 1.3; 8.89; 8.11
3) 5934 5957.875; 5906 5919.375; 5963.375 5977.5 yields 1.9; 8.83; 8.47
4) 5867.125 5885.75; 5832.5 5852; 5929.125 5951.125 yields 0.7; 8.6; 8.16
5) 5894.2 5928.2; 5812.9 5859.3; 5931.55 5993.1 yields -1.4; 8.56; 8.18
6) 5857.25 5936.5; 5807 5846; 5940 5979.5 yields 0.5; 8.73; 8.21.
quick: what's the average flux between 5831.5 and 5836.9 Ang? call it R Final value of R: 8.94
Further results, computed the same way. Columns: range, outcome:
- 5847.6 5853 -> 8.55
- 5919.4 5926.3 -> 8.96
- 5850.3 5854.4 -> 8.57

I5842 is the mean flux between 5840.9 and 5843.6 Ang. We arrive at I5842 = 7.87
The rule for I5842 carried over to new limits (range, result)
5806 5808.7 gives 9.68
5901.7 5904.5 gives 9.85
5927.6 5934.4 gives 8.88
